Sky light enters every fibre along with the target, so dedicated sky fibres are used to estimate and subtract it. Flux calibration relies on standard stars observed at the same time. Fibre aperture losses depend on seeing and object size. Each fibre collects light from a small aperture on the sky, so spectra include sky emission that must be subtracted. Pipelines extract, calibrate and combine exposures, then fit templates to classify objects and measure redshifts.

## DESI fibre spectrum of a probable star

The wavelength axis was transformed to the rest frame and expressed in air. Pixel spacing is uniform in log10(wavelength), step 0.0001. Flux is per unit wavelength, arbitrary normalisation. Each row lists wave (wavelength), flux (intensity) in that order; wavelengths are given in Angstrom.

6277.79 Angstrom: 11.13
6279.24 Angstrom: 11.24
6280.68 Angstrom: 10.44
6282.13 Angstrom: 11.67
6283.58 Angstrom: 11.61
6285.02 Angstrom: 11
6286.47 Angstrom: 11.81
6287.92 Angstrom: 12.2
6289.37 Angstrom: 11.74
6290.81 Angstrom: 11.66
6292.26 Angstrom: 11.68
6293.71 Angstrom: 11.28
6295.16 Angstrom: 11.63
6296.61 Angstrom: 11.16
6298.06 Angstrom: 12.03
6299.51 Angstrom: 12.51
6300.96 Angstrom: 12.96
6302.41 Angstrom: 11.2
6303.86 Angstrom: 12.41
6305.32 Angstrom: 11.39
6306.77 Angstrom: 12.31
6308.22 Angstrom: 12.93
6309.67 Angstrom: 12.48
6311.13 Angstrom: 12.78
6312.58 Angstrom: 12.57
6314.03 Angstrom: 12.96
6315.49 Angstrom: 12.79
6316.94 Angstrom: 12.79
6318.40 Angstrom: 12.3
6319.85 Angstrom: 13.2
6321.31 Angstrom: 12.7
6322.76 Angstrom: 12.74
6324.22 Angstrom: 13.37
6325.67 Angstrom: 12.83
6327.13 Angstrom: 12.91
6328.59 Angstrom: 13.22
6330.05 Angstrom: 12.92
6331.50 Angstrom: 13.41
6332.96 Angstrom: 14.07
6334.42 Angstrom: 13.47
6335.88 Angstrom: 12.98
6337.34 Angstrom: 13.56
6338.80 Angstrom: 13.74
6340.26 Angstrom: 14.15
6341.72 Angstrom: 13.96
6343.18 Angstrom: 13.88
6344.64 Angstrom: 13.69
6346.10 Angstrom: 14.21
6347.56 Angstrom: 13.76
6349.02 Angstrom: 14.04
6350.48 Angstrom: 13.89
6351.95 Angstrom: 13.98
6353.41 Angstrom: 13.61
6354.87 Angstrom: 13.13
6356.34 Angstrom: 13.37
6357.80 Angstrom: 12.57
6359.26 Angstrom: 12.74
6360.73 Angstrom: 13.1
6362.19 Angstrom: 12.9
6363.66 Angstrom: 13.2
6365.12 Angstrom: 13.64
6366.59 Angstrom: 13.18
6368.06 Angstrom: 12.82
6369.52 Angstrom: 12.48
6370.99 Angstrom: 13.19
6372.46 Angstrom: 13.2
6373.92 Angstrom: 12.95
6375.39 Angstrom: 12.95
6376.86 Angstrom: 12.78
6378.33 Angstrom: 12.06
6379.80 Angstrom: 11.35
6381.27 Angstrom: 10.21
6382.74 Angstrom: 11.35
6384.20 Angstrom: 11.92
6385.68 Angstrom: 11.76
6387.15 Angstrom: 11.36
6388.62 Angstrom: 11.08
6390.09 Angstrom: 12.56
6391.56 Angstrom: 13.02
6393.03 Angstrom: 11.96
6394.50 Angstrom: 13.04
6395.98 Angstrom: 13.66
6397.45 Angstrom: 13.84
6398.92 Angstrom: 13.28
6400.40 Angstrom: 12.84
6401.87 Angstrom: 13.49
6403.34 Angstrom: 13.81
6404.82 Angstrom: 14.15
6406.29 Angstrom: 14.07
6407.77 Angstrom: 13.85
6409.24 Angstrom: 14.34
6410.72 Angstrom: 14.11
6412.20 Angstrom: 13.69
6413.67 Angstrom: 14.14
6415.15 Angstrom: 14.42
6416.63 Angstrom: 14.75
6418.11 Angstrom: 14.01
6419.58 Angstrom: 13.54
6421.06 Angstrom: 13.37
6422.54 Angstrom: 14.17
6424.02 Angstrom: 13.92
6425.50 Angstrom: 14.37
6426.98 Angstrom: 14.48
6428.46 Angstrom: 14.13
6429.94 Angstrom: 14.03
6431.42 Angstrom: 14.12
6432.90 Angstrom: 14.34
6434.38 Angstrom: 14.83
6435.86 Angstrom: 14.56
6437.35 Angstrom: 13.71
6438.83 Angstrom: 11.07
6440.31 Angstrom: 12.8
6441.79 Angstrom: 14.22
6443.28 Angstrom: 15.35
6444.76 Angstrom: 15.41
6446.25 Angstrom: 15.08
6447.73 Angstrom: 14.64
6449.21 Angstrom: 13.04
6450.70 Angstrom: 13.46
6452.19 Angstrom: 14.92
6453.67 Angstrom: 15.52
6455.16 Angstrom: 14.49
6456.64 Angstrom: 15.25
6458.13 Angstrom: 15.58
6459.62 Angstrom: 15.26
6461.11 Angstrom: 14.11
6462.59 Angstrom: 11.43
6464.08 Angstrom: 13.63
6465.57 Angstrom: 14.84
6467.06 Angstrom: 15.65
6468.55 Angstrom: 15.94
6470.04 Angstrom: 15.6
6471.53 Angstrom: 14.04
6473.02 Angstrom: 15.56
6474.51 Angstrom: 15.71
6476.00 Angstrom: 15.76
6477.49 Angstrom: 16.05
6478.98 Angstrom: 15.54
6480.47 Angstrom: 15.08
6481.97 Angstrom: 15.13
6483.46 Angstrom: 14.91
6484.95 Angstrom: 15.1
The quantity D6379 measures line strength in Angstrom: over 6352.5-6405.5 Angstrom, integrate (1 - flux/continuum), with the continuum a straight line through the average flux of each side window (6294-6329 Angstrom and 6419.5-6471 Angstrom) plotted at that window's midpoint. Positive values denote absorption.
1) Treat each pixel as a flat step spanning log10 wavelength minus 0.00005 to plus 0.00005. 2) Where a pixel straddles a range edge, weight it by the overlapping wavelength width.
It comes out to 2.6 Angstrom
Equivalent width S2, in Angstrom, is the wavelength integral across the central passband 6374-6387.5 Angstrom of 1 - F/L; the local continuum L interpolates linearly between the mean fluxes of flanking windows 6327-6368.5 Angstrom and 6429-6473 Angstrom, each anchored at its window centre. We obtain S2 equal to 1.9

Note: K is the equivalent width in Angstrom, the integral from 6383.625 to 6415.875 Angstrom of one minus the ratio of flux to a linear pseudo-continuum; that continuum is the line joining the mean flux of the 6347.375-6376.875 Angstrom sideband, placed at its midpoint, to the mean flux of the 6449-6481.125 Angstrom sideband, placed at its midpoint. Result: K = 1.4 Angstrom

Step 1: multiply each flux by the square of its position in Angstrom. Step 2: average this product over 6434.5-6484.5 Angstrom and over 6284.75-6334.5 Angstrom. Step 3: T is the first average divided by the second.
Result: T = 1.23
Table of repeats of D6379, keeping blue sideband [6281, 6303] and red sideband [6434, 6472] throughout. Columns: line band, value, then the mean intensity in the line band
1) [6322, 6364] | -2.9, 13.4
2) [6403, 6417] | -0.5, 14.1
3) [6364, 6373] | -0.1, 13.1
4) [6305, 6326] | -1.0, 12.7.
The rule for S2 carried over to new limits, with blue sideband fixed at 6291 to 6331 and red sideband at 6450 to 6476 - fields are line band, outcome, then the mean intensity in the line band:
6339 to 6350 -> -0.8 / 14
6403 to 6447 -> 0.3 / 14.1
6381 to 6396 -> 1.8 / 12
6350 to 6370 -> 0.0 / 13.2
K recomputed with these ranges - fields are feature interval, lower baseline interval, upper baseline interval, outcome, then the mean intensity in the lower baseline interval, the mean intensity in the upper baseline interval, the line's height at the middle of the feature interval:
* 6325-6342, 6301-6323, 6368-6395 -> -1.4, 12.5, 12.2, 12.4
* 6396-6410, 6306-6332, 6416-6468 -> 0.1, 12.8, 14.2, 13.8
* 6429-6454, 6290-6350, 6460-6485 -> 0.6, 12.9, 14.9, 14.5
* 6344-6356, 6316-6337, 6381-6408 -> -0.8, 13.1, 12.7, 13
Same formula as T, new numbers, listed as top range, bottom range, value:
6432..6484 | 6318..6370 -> 1.14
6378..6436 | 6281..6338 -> 1.11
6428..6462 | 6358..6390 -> 1.18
